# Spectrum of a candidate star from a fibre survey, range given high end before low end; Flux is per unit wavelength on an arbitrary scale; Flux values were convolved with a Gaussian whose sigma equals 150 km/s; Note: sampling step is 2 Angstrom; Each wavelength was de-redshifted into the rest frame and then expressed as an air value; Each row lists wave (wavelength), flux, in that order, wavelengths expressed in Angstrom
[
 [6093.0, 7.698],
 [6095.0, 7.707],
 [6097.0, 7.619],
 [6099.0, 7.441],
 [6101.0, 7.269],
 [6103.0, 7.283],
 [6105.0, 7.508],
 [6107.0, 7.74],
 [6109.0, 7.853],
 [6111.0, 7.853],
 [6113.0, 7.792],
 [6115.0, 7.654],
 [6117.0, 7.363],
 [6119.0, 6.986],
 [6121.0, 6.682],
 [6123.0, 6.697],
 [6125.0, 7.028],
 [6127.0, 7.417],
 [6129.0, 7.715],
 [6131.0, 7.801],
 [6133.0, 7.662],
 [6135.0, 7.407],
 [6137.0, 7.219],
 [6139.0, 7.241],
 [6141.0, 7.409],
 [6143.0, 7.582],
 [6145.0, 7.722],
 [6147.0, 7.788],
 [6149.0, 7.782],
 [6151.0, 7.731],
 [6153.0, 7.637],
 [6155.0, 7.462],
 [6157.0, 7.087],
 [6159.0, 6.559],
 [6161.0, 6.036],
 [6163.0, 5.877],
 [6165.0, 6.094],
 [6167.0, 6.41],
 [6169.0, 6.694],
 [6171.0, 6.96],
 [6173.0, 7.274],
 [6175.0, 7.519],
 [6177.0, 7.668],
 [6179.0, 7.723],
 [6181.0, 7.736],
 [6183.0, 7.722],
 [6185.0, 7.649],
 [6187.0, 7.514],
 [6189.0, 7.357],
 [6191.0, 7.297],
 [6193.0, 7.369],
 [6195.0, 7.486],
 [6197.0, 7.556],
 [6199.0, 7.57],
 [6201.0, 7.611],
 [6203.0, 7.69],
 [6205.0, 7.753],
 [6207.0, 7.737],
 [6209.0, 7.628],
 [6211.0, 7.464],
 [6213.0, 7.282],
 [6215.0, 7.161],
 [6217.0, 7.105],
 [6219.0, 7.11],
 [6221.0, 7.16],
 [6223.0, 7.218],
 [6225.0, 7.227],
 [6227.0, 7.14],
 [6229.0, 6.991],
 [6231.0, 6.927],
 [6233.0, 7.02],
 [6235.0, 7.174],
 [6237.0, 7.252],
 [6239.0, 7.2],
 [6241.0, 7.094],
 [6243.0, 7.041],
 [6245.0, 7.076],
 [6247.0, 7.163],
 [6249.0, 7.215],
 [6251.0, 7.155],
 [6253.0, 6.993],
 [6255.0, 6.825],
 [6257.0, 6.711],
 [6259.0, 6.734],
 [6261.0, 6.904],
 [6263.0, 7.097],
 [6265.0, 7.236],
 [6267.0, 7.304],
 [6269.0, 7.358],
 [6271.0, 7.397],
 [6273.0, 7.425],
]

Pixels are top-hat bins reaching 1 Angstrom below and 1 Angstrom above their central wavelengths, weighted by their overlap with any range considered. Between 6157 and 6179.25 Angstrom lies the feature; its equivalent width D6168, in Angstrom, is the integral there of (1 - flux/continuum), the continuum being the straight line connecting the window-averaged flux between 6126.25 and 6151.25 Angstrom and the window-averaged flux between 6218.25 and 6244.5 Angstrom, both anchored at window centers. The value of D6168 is 1.9 Angstrom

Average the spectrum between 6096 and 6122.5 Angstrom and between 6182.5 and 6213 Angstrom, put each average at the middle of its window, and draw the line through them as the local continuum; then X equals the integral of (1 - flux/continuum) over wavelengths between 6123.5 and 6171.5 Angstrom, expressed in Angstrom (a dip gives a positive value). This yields 2.0 Angstrom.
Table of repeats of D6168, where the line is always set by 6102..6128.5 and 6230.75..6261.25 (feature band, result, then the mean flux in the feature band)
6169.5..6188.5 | -0.8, 7.5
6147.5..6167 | 1.0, 6.91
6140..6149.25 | -0.4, 7.65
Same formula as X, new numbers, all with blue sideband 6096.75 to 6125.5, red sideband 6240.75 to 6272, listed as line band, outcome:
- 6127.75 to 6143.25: -0.3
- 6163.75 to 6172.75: 0.8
